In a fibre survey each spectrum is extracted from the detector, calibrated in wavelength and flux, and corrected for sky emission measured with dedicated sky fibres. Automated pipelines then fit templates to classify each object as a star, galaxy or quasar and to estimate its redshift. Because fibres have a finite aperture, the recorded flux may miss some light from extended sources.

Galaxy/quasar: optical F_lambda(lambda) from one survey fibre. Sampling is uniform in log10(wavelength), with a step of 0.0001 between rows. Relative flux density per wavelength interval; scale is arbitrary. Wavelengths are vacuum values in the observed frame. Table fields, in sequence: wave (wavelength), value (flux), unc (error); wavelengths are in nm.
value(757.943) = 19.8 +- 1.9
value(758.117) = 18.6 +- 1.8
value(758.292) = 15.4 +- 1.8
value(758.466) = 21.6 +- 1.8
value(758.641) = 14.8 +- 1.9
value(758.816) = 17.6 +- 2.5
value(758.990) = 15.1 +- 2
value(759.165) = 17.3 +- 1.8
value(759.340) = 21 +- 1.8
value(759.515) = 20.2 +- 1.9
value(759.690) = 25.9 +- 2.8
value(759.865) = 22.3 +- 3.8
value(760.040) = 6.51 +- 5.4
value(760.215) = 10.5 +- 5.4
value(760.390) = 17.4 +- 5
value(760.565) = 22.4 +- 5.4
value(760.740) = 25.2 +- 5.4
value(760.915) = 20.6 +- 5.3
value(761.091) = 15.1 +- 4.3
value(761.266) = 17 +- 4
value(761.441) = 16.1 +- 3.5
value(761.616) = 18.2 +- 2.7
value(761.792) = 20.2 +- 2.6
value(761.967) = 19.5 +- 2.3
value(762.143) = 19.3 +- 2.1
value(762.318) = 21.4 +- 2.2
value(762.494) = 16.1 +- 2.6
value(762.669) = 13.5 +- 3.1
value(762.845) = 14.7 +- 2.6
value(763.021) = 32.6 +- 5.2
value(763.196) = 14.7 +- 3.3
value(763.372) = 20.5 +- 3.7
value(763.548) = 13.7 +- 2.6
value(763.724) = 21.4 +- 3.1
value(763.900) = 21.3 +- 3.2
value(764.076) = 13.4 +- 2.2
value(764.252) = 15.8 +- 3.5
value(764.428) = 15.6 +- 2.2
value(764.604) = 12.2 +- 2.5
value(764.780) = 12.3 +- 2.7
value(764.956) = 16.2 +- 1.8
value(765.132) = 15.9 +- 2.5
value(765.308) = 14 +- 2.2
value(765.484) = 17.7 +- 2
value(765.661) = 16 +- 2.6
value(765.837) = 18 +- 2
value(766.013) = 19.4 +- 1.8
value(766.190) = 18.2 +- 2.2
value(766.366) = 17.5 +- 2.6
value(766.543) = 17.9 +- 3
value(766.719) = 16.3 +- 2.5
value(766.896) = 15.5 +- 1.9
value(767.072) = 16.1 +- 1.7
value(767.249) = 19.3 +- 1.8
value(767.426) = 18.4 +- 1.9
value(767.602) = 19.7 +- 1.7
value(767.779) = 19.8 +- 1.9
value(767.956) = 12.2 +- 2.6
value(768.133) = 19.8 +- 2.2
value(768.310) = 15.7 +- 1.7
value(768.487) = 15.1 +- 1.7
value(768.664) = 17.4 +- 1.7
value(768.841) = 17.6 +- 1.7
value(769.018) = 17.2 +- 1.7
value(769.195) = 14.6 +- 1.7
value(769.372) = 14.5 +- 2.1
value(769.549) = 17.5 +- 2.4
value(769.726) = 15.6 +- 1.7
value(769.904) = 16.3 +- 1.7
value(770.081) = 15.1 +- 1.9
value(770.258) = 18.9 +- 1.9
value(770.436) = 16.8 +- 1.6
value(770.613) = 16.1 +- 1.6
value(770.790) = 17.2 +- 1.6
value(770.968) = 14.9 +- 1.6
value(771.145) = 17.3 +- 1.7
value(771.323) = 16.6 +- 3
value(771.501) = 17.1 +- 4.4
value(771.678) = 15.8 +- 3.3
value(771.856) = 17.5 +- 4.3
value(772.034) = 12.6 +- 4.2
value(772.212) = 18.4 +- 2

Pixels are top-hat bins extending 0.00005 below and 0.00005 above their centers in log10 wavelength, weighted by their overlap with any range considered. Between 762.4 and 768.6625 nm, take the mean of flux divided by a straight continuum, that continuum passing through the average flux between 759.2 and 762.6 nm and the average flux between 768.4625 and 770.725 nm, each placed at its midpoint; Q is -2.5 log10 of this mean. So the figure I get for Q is 0.02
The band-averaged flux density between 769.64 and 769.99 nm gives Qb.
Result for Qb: 15.9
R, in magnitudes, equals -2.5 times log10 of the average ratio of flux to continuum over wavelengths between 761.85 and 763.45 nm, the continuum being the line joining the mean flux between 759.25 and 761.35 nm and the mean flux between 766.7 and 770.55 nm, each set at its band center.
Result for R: -0.06 mag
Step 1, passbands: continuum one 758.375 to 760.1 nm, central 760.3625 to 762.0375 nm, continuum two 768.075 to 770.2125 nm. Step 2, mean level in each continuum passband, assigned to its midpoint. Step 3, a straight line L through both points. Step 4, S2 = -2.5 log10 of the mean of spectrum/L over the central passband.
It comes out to -0.07 mag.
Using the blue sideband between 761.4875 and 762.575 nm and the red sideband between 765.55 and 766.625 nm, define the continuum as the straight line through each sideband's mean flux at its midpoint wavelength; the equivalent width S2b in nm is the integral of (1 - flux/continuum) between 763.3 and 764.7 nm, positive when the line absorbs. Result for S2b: 0.14 nm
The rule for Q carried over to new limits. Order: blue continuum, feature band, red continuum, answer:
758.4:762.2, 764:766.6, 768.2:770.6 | 0.08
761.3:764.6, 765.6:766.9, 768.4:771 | -0.02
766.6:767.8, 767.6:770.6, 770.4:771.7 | 0.04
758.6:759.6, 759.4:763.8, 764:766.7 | -0.09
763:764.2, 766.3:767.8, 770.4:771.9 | 0.00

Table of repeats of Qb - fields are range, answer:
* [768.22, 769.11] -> 16.6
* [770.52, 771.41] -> 16.4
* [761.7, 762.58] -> 19.3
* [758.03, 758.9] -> 17.6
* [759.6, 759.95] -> 24.1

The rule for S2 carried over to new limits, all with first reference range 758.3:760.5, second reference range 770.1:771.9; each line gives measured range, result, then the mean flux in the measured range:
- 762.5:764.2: -0.062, 18.3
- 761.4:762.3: -0.100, 19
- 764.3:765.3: 0.184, 14.5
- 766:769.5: -0.007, 17.1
